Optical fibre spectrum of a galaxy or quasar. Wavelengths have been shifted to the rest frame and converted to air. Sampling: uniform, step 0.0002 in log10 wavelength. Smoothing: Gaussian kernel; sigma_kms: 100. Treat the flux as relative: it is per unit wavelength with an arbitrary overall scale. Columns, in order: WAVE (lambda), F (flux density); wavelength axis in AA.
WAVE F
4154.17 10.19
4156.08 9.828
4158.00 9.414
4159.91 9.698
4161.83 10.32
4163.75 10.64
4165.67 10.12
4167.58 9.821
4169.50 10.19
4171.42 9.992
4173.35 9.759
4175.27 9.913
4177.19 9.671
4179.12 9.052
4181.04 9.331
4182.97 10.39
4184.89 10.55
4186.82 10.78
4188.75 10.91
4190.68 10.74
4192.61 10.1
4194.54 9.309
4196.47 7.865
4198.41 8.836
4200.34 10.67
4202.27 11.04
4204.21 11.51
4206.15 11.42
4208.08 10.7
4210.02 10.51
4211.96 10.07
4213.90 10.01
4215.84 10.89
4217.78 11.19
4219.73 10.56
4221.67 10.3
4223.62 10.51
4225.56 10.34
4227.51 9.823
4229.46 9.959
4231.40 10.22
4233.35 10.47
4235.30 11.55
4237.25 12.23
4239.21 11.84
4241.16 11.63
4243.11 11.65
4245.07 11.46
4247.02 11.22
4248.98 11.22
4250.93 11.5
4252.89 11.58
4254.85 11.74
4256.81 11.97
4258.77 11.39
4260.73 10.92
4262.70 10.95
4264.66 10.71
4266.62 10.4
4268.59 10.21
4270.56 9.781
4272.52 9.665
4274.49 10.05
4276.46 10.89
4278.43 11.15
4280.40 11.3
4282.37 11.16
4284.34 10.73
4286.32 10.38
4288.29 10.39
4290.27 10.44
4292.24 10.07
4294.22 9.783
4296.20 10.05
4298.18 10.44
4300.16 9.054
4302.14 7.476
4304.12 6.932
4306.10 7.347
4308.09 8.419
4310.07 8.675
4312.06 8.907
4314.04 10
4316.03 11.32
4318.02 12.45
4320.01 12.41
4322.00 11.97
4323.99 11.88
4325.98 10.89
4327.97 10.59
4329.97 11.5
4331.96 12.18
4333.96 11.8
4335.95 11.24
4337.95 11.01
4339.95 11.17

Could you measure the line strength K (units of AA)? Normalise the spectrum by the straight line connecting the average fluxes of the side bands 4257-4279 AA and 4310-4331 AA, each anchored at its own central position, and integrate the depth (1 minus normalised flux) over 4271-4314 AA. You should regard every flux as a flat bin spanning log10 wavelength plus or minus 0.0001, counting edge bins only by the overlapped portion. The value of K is 4.4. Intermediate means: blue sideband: 10.6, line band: 9.69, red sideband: 11.1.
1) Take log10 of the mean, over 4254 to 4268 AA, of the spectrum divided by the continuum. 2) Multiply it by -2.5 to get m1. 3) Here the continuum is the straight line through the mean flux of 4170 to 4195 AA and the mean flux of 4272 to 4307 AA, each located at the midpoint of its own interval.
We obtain -0.13 mag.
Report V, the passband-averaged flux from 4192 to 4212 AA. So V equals 10.2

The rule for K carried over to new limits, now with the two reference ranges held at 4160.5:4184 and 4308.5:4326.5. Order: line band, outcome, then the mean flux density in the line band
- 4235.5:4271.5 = -2.8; 11.2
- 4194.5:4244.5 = -1.8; 10.6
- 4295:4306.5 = 2.3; 8.63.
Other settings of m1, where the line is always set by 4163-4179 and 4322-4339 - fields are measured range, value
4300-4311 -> 0.38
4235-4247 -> -0.11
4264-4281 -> 0.05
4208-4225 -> -0.01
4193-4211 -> 0.00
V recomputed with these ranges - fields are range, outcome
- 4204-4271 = 10.9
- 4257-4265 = 11.1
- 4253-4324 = 10.3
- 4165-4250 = 10.5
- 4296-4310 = 8.46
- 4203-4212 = 10.9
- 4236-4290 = 11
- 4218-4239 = 10.7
